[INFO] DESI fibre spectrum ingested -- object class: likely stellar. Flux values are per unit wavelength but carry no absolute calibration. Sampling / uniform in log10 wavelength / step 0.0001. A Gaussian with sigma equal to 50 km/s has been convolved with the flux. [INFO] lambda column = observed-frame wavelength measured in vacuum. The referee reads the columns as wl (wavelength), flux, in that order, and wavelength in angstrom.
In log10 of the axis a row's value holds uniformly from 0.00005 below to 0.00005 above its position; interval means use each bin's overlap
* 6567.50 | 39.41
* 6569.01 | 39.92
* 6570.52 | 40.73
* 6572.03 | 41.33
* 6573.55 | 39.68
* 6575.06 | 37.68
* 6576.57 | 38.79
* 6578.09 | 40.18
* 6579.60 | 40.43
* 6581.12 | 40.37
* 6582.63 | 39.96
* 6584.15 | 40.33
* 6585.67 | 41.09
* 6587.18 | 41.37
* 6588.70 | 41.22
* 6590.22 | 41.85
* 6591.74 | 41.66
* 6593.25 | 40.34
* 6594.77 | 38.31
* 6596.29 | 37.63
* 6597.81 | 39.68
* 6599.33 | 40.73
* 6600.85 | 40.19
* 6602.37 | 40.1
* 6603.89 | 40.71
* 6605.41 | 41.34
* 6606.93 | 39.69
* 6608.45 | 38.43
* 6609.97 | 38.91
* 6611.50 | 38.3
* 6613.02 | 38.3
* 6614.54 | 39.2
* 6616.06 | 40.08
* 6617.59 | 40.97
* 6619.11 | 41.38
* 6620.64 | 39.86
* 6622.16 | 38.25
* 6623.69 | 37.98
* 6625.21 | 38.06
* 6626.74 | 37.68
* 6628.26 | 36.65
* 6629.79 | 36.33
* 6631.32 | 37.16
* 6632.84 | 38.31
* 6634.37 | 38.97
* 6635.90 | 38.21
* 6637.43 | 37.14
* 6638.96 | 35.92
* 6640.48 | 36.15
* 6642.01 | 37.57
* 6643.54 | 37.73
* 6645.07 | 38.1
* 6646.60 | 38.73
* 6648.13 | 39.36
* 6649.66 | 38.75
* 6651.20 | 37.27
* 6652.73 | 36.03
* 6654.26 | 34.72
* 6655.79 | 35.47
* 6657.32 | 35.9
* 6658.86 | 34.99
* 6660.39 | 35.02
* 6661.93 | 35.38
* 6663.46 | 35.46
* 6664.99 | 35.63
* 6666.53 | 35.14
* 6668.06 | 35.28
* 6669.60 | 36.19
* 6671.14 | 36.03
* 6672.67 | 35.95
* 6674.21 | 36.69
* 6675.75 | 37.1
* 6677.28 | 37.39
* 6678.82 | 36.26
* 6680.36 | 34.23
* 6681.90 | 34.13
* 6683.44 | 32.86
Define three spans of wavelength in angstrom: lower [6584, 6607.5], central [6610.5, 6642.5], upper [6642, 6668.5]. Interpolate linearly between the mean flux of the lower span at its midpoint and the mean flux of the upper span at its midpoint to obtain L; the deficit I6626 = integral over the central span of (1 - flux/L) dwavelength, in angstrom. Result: 0.1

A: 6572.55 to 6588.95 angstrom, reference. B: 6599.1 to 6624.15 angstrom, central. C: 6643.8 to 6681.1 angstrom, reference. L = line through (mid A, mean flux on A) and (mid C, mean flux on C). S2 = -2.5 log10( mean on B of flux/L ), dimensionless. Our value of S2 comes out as -0.03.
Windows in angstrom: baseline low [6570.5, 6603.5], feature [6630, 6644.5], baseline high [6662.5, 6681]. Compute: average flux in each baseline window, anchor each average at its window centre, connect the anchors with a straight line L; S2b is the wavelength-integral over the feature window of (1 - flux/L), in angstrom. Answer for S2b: 0.09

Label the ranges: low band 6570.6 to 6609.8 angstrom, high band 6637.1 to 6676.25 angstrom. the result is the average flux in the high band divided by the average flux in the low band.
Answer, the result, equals 0.91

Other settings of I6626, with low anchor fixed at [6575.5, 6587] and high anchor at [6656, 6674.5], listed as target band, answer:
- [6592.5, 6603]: -0.1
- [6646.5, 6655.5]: -0.2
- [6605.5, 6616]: -0.1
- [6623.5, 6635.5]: 0.0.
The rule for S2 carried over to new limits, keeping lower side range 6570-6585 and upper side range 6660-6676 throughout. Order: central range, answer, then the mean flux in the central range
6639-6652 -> -0.030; 37.8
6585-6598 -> -0.030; 40.4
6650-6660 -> 0.017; 35.8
